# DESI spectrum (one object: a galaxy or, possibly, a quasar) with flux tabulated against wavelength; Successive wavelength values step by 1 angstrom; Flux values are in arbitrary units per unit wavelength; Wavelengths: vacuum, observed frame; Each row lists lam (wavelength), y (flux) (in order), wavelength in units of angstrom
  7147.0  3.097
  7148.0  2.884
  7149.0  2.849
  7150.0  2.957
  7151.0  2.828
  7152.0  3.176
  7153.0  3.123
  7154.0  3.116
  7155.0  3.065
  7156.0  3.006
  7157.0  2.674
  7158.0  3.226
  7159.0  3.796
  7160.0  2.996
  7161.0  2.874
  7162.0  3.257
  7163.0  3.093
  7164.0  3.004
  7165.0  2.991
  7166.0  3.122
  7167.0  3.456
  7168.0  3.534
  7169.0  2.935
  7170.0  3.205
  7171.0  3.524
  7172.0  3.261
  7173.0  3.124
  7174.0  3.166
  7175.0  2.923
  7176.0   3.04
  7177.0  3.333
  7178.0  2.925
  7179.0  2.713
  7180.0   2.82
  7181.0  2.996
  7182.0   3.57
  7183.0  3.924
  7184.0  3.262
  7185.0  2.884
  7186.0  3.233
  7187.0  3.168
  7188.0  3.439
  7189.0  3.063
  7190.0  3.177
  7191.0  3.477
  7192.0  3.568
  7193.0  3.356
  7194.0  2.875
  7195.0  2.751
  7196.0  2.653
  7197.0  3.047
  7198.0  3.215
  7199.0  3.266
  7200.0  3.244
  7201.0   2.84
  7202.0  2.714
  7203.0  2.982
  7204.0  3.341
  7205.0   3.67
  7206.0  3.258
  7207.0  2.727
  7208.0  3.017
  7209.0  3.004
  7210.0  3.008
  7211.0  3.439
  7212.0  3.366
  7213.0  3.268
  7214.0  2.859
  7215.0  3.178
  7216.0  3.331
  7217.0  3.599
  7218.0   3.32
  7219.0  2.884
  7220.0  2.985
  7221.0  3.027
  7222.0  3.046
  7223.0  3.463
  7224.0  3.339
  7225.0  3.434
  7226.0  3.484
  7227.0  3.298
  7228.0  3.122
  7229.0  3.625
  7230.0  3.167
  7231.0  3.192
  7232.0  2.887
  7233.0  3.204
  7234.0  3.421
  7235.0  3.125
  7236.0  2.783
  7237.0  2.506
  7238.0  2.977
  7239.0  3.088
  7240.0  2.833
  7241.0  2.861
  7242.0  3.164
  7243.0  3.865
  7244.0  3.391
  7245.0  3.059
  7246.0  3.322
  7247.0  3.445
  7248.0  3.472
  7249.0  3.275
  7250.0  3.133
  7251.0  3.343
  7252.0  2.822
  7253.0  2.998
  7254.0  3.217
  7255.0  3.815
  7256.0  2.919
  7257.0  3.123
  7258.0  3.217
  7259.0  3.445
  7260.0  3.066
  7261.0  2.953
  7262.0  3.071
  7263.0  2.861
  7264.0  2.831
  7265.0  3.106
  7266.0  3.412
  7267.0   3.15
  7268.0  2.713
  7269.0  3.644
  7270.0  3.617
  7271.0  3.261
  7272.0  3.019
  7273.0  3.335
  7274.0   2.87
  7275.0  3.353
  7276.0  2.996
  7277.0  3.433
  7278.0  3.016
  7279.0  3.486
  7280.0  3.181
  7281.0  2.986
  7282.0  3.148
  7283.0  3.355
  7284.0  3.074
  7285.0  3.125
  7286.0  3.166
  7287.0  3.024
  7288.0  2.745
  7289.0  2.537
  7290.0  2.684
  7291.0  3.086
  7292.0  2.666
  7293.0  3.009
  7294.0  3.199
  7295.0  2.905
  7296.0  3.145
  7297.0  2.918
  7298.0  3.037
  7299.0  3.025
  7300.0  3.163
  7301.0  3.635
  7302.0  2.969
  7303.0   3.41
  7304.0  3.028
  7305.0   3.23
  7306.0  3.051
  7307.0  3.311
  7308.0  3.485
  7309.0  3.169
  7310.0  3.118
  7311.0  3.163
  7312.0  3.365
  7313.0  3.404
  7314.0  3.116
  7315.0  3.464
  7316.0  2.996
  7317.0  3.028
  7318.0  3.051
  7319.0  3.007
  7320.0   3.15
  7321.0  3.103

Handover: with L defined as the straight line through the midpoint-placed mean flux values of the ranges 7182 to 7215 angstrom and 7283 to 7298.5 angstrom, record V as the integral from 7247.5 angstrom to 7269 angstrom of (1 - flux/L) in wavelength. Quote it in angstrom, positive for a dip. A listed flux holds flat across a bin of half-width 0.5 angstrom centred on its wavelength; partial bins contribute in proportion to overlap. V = -0.81 angstrom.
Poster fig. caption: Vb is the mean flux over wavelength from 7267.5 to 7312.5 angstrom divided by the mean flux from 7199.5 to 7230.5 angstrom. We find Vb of 1.0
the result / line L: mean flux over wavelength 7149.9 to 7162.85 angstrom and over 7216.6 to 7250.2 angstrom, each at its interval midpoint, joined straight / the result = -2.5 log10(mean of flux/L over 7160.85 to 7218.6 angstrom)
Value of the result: -0.01 mag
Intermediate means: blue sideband 3.09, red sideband 3.2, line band 3.16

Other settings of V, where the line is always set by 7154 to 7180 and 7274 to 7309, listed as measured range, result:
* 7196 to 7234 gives -0.8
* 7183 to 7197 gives -0.2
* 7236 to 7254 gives -0.2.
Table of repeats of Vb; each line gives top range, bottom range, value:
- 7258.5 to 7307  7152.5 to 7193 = 0.98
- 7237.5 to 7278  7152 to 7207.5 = 1.01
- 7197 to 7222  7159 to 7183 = 1.00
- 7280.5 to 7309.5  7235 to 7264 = 0.98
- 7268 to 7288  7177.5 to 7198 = 1.01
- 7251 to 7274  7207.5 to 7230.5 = 0.98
